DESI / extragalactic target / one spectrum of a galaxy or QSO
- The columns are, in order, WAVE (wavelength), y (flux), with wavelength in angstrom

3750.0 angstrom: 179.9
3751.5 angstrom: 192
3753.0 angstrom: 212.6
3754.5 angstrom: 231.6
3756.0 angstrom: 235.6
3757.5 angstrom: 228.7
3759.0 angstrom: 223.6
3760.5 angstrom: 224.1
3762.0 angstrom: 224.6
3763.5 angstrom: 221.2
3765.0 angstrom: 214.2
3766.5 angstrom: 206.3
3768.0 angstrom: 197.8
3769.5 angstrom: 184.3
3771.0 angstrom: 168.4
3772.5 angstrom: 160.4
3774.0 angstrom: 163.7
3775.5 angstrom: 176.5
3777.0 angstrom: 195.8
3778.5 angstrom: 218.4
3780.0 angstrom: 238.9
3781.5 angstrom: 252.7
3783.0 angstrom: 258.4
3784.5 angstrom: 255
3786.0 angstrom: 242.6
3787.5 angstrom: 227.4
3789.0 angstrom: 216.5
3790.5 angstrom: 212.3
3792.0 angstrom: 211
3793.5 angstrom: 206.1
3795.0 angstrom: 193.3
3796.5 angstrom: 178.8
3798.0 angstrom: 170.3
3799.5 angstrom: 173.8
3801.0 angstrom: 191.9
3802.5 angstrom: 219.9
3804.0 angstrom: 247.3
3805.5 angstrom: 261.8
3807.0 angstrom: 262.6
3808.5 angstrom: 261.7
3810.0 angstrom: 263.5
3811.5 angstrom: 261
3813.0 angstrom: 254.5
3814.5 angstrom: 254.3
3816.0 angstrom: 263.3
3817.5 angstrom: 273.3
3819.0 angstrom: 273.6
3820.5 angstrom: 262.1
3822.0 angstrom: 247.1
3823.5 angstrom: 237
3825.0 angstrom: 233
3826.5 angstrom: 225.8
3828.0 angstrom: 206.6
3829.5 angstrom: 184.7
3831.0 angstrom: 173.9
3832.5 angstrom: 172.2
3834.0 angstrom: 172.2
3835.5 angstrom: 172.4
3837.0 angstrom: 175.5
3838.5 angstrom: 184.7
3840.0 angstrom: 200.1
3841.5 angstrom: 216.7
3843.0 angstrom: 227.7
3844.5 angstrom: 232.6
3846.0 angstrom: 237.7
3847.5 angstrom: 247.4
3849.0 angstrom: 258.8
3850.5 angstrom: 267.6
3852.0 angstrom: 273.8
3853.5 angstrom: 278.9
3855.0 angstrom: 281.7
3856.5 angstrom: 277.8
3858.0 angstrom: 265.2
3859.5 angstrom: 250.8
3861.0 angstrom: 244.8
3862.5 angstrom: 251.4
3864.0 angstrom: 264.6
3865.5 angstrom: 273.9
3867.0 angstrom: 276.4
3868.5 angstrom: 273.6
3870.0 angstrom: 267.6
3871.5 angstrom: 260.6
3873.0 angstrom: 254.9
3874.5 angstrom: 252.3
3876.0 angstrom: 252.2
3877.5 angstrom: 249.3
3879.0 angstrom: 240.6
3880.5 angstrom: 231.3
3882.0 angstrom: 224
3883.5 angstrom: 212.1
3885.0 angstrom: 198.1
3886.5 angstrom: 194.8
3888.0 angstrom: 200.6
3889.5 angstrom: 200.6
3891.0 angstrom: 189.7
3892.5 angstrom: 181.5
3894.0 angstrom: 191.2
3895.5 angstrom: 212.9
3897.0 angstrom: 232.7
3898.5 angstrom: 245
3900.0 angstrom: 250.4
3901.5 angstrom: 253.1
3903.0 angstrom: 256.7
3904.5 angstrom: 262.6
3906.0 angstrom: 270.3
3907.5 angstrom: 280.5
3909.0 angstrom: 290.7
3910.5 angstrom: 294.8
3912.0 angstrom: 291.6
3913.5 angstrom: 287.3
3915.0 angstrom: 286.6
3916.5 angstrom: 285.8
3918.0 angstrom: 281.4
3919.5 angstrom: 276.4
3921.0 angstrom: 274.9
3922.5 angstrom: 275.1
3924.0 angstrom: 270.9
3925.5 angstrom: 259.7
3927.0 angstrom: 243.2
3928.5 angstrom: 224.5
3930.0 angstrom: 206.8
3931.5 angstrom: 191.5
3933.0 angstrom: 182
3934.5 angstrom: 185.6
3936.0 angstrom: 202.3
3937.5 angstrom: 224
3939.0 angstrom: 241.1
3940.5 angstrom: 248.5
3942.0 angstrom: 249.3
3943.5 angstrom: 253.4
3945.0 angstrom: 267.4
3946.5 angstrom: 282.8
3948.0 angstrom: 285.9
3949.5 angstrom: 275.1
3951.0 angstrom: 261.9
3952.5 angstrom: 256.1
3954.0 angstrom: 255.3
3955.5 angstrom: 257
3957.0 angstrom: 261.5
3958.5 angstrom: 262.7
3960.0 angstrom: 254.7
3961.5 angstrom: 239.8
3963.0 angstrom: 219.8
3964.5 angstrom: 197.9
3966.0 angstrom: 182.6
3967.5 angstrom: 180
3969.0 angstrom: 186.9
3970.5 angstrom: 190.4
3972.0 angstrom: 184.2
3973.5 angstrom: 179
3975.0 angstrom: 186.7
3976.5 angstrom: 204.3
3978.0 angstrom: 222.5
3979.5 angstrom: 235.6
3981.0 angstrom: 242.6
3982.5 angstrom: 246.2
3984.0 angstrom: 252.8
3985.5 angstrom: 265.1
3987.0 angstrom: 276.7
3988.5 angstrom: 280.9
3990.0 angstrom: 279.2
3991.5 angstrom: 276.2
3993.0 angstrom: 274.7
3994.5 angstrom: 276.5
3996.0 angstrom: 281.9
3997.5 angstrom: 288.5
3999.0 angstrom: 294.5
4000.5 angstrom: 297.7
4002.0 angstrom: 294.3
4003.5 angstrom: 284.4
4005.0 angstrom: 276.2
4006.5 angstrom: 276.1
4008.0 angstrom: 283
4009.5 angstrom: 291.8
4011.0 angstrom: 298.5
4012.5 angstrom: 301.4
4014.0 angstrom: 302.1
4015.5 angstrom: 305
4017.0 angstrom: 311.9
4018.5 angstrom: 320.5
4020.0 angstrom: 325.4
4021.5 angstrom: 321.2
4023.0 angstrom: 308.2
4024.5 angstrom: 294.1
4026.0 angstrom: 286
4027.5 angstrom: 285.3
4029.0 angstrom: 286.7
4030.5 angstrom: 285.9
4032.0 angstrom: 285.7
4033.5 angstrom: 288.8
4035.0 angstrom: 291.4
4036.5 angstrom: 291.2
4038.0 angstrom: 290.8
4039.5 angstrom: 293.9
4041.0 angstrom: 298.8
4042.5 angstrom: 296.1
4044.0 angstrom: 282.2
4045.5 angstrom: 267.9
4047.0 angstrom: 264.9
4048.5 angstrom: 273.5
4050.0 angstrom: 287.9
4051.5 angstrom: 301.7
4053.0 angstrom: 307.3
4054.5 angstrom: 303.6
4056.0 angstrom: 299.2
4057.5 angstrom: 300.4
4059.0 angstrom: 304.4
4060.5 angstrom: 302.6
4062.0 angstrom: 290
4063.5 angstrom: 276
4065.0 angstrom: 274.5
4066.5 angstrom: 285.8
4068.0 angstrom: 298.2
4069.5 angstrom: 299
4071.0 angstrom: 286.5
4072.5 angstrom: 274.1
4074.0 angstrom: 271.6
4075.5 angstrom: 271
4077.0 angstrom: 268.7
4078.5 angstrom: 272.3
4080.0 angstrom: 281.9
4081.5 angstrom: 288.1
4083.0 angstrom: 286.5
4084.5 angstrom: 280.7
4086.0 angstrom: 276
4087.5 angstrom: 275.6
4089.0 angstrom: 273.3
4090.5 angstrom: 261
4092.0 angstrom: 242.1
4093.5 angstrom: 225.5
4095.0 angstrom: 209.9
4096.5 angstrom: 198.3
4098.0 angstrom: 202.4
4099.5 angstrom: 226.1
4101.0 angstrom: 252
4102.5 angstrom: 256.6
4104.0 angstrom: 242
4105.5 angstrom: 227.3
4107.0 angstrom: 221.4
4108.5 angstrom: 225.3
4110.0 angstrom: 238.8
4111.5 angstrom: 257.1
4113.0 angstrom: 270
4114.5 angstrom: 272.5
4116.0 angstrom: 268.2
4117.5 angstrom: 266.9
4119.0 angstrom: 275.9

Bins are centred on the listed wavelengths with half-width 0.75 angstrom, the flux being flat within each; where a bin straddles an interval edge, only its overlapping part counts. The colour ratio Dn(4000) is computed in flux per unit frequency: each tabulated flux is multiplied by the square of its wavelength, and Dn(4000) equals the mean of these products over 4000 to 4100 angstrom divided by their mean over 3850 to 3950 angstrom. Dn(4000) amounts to 1.2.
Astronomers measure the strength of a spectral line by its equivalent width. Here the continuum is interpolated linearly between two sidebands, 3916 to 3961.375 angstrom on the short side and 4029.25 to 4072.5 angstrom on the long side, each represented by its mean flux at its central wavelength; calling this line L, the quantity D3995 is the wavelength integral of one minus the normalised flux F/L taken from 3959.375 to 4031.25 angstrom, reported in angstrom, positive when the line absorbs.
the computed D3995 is 2.0 angstrom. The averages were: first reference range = 250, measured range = 263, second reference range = 290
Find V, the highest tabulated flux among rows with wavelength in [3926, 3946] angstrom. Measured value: 267.4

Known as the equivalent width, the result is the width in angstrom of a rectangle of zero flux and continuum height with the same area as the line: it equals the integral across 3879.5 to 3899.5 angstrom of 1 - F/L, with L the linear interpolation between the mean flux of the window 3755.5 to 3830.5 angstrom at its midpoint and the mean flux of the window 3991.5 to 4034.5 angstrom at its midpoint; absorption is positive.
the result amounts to 3.5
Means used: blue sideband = 223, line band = 210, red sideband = 293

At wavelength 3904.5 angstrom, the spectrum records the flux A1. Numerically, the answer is 262.6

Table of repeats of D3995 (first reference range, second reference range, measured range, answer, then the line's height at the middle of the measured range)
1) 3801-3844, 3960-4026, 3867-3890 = 0.3 angstrom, 239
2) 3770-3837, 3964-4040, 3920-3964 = 1.4 angstrom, 253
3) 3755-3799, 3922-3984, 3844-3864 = -3.7 angstrom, 220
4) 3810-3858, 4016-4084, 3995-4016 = -0.9 angstrom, 279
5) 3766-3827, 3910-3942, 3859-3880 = -1.7 angstrom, 238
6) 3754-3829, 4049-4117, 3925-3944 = 1.7 angstrom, 245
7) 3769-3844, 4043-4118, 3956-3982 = 3.5 angstrom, 248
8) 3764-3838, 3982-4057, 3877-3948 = 3.4 angstrom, 254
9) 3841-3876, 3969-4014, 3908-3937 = 0.6 angstrom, 259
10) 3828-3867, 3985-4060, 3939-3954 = 0.2 angstrom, 265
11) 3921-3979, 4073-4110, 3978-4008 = -4.5 angstrom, 237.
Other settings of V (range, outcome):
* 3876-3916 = 294.8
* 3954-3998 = 288.5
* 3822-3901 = 281.7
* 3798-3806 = 261.8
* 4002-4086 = 325.4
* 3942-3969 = 285.9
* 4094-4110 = 256.6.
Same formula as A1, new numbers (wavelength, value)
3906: 270.3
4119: 275.9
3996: 281.9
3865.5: 273.9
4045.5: 267.9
